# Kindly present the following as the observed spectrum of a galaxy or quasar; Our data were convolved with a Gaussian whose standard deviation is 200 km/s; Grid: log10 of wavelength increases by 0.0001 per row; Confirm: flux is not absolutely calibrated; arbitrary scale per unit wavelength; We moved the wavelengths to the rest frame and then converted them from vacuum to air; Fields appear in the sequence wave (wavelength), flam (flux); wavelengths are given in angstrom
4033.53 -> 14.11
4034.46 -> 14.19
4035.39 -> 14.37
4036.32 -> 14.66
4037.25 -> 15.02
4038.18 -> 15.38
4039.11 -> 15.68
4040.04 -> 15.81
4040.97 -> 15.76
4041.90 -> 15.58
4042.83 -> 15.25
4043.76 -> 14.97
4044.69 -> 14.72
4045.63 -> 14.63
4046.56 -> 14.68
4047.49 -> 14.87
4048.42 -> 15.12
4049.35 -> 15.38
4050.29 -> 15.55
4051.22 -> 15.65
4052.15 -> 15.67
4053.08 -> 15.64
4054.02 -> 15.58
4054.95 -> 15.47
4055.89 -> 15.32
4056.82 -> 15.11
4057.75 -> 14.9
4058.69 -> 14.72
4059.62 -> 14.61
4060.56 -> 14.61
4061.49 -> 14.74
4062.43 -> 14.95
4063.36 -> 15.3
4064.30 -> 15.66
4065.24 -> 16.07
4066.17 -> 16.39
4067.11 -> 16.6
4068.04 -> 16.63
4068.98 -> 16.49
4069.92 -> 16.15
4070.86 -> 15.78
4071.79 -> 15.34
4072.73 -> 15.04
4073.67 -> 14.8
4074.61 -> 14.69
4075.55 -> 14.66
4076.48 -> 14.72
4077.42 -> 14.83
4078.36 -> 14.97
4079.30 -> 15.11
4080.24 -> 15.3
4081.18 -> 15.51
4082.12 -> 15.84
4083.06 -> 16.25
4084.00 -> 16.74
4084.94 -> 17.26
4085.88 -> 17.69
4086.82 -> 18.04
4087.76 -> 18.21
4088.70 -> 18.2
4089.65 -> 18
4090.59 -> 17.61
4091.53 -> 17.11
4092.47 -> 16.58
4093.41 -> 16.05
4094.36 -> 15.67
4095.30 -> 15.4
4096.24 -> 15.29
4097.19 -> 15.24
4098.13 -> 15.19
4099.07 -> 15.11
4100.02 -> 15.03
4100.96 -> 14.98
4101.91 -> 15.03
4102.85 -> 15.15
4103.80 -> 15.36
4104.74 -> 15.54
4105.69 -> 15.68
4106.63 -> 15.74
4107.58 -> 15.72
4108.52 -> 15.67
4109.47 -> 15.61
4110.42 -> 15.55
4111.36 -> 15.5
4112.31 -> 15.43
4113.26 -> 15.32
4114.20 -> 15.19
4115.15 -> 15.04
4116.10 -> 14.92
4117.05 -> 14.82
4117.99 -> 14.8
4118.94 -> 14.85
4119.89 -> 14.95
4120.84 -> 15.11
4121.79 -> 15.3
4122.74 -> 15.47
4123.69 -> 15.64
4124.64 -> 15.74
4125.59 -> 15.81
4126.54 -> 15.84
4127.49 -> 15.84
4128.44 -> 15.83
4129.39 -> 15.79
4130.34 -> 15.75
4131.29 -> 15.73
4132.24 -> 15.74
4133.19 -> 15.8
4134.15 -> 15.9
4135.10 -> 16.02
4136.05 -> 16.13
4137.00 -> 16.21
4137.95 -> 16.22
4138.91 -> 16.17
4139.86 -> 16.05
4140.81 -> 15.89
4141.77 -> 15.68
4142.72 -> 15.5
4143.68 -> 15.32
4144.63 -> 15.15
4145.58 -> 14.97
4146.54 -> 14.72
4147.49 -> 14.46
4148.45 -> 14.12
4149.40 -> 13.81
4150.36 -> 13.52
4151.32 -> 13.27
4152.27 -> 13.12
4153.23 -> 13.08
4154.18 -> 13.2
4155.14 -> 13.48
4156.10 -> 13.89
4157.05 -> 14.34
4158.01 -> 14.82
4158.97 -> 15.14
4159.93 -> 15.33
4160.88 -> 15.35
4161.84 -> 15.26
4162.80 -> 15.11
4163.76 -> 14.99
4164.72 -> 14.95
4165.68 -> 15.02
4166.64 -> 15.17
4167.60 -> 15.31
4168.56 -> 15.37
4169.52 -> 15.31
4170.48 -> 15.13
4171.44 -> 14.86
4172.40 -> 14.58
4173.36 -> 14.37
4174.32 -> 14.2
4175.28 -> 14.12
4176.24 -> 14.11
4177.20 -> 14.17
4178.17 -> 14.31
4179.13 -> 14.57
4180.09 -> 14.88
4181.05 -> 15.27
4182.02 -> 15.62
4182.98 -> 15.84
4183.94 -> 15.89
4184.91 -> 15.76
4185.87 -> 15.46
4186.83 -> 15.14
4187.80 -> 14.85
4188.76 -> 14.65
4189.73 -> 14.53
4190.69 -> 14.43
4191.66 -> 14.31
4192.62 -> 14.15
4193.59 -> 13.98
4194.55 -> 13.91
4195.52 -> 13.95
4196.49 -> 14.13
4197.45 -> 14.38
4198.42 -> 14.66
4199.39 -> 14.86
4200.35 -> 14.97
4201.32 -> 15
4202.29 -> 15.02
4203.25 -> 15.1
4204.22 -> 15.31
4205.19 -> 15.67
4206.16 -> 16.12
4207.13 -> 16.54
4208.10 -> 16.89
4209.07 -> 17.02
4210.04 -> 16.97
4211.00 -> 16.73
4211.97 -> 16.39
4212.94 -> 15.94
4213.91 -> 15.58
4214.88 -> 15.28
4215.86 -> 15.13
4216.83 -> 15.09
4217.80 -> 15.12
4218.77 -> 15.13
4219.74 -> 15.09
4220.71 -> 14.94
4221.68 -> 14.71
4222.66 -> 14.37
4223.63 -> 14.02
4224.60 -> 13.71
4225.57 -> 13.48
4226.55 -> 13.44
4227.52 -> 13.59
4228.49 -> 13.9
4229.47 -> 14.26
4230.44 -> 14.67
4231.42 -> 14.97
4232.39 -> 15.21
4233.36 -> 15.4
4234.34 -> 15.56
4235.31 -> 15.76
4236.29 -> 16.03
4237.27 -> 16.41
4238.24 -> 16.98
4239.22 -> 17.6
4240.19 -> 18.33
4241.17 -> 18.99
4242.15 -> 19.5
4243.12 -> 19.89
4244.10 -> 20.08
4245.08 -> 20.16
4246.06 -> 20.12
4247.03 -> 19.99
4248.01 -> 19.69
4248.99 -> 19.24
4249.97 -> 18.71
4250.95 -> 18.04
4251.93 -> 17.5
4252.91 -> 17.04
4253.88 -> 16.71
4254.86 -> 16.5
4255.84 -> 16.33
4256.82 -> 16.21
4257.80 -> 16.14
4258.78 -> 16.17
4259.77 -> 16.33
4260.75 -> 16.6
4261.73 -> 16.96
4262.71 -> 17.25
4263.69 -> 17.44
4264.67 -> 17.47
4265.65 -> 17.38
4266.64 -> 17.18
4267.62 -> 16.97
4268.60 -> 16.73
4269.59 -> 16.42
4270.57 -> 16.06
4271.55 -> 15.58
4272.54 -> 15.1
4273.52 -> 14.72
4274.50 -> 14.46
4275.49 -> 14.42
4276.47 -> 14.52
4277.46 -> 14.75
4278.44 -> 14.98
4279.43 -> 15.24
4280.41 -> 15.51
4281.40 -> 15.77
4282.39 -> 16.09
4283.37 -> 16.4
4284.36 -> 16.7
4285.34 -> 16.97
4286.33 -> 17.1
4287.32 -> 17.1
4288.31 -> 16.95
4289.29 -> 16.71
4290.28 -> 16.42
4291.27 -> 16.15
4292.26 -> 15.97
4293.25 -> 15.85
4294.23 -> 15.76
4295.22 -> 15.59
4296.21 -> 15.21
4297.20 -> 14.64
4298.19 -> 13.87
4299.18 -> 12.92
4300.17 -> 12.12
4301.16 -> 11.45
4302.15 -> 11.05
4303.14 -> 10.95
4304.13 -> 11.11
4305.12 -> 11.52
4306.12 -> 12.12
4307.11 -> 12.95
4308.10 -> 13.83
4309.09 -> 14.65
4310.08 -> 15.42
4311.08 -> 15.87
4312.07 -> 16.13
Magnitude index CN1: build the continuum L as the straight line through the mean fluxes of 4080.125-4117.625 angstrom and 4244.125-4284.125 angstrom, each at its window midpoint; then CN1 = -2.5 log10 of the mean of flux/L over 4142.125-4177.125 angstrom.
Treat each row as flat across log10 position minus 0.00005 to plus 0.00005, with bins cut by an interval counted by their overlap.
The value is 0.12 mag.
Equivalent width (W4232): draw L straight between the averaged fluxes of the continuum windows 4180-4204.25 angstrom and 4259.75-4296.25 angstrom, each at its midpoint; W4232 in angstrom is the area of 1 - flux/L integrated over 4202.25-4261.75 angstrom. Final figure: -3.5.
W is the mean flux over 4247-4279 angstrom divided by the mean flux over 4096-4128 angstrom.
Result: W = 1.08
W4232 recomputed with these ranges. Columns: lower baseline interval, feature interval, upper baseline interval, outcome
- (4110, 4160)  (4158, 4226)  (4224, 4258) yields 4.29 angstrom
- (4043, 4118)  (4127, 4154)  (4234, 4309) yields 1.00 angstrom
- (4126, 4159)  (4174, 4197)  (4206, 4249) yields 1.45 angstrom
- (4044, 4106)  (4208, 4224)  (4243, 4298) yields 0.84 angstrom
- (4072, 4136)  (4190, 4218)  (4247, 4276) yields 1.94 angstrom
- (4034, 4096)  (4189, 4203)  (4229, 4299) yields 1.56 angstrom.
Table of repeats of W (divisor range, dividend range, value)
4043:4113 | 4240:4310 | 1.03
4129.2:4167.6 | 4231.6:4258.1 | 1.18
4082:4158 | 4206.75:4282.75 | 1.05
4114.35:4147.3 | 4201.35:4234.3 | 0.98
